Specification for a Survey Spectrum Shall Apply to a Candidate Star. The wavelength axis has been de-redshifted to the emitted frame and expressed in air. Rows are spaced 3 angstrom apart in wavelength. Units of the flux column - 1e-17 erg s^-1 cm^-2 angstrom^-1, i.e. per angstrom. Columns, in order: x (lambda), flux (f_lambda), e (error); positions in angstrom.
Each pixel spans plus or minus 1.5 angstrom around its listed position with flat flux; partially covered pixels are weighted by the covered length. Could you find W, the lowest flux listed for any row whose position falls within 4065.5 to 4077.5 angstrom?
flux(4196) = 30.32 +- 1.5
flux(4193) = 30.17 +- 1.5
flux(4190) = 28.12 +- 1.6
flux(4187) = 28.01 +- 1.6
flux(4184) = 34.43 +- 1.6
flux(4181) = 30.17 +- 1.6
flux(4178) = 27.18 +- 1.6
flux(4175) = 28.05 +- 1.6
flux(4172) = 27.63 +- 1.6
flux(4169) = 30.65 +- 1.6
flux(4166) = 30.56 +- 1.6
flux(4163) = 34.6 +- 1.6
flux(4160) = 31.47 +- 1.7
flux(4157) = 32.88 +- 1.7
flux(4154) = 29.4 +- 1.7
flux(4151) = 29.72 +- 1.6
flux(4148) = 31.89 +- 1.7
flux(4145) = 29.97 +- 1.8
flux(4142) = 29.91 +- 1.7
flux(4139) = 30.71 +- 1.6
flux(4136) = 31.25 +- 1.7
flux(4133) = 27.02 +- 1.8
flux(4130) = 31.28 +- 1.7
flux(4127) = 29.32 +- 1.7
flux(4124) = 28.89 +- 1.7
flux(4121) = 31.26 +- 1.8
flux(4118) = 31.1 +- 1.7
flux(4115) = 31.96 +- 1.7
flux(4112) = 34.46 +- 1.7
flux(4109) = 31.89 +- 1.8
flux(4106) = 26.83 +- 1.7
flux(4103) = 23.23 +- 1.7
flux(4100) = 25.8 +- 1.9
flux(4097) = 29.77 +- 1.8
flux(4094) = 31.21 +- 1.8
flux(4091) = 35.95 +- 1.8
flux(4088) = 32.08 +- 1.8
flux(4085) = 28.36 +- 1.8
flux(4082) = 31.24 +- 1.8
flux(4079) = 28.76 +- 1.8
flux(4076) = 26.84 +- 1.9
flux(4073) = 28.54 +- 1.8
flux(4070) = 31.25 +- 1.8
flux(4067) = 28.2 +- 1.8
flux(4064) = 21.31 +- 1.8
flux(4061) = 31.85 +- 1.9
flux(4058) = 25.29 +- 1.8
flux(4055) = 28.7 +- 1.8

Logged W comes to 26.84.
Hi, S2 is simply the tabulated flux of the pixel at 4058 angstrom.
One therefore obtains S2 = 25.29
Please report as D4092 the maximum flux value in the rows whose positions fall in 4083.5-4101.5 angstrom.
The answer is 35.95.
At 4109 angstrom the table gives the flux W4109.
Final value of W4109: 31.89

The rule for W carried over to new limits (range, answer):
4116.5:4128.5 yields 28.89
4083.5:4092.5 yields 28.36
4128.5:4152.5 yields 27.02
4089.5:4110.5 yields 23.23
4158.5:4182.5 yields 27.18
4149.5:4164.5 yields 29.4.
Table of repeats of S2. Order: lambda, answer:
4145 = 29.97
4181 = 30.17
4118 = 31.1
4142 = 29.91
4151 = 29.72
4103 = 23.23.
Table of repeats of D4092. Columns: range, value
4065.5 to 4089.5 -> 32.08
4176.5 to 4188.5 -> 34.43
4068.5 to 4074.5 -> 31.25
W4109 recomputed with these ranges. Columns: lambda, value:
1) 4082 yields 31.24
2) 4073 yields 28.54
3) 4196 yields 30.32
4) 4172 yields 27.63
